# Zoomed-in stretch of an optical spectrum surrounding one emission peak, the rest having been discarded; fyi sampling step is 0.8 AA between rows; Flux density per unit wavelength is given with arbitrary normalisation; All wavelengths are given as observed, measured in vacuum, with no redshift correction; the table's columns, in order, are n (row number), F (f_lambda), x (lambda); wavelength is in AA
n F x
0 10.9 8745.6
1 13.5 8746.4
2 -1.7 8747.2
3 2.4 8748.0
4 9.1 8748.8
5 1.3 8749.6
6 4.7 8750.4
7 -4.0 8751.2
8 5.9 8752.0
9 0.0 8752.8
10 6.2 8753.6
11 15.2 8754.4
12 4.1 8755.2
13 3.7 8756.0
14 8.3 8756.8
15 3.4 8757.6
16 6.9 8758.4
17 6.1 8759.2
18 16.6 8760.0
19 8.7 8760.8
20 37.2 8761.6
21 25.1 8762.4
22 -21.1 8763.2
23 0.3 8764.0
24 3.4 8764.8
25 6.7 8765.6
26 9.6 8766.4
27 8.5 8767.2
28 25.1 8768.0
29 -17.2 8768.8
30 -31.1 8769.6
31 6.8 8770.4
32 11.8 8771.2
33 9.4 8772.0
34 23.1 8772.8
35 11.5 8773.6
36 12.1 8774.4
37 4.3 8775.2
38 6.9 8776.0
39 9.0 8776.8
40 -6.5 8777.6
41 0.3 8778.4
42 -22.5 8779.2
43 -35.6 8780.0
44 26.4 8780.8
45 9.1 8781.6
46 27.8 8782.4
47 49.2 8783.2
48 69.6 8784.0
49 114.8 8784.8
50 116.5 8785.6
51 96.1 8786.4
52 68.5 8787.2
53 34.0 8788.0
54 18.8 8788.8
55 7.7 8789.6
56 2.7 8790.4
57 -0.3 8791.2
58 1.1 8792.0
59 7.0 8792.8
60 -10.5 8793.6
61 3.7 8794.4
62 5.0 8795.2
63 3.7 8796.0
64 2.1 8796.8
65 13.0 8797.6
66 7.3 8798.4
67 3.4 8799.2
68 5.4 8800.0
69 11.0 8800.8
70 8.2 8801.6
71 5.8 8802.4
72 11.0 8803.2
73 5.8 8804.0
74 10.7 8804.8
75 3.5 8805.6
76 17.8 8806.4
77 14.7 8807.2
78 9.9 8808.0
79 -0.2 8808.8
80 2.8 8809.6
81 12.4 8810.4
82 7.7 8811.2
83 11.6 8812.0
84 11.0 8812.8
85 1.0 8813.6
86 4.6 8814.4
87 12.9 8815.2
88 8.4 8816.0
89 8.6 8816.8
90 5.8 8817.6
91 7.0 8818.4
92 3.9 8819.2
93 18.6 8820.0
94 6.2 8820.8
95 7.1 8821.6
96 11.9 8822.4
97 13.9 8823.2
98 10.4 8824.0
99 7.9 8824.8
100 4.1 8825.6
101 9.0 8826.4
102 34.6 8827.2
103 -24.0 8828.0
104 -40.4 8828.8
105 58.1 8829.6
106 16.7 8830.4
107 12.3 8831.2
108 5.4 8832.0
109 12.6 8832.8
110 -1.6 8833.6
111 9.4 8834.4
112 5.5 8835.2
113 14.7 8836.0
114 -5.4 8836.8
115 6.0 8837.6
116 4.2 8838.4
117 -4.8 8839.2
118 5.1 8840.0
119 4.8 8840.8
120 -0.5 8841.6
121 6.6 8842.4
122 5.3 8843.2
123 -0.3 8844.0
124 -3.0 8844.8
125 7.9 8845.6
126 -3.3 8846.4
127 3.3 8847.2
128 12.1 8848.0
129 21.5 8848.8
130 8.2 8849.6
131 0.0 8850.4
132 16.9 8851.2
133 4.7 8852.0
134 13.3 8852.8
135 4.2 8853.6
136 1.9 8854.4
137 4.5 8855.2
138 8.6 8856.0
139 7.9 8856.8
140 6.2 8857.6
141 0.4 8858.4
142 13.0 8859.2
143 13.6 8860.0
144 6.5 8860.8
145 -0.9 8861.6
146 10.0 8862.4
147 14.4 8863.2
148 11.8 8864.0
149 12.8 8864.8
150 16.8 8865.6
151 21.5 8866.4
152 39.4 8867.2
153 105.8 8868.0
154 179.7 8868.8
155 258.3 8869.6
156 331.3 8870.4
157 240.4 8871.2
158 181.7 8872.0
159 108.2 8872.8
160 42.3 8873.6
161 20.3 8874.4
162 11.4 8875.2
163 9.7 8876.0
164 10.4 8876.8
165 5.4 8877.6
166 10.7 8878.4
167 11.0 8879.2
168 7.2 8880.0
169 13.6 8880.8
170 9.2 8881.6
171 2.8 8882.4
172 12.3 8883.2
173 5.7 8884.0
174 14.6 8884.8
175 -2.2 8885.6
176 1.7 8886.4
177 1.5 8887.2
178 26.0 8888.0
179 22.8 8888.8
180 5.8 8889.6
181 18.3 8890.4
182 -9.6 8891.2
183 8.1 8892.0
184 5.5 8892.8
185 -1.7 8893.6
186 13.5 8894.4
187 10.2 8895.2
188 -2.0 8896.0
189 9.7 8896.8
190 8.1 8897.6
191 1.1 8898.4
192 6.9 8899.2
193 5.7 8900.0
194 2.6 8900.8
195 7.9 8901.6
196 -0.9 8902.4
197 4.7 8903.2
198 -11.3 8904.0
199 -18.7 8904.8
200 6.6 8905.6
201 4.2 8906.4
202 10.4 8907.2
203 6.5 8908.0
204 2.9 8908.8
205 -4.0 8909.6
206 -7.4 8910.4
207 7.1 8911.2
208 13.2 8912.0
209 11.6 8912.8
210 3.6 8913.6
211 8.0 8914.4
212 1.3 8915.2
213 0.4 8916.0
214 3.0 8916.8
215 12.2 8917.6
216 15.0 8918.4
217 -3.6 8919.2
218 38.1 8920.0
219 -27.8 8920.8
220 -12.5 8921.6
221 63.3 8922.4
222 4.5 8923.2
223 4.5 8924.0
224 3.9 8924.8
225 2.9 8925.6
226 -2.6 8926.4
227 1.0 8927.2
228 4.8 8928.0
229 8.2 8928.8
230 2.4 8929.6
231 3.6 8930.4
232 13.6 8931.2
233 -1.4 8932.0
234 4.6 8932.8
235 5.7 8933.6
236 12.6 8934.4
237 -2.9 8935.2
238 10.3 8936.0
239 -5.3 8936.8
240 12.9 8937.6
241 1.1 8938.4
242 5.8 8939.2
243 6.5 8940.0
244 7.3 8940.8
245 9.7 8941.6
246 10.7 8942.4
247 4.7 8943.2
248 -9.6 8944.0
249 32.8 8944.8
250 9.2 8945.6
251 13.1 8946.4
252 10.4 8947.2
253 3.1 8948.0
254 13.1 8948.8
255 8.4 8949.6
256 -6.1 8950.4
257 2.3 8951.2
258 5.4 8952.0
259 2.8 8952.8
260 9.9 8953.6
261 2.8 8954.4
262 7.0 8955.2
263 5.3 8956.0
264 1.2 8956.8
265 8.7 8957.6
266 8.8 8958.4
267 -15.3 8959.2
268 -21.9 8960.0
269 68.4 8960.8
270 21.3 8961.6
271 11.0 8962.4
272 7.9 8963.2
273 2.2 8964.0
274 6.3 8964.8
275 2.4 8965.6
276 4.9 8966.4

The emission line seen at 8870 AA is [O III] 5007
